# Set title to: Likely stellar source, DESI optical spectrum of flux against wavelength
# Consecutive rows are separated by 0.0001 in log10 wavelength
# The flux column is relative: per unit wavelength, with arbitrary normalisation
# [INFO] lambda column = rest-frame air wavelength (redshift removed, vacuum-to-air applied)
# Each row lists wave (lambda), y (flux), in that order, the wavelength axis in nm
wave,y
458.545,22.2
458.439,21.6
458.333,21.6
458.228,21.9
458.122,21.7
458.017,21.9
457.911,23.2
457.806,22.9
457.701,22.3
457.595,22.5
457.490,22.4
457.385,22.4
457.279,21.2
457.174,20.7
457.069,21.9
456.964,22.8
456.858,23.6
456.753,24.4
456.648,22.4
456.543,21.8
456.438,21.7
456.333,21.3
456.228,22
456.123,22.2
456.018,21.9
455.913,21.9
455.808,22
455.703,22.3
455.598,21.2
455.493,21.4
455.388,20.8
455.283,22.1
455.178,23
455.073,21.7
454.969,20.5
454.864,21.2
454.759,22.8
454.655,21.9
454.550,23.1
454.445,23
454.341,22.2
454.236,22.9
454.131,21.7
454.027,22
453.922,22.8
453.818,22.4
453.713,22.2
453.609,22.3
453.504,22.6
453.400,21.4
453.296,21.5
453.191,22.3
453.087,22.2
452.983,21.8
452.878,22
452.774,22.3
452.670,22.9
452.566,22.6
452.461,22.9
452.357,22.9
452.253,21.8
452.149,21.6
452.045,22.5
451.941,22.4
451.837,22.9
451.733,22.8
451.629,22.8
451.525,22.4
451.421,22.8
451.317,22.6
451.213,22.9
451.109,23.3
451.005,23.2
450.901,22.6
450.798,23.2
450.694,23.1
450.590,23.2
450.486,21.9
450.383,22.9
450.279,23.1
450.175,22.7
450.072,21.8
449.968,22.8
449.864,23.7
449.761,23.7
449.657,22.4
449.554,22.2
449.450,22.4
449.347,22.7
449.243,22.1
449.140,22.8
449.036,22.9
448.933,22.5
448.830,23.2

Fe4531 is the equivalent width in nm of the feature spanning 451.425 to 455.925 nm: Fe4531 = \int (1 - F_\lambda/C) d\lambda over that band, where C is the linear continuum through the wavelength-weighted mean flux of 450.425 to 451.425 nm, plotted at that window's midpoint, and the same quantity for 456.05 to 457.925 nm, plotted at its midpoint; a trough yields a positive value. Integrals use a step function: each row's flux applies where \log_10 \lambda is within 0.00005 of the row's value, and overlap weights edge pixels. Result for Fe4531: 0.086 nm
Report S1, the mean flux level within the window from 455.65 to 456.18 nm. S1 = 22.1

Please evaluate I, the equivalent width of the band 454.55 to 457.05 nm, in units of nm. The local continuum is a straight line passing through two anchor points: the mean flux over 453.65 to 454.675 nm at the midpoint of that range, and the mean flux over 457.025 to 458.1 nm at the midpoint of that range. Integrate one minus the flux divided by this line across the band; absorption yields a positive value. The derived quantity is 0.03 nm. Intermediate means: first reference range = 22.4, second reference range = 22.1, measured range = 22.1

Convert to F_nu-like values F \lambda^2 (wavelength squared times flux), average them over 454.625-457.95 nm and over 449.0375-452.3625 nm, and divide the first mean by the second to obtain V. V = 1.0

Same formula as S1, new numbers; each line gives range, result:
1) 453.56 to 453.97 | 22.4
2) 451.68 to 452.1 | 22.7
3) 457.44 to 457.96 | 22.7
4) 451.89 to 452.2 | 22.2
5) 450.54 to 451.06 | 23.1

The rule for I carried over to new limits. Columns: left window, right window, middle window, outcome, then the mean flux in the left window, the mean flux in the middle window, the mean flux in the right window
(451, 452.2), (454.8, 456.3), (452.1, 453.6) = 0.011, 22.7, 22.2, 21.7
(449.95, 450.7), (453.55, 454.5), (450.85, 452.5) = -0.007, 22.7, 22.6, 22.4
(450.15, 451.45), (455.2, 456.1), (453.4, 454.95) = -0.014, 22.9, 22.3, 21.7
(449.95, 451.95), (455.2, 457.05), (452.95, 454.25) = 0.017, 22.8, 22.2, 22.1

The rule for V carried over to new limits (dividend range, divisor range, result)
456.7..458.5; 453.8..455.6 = 1.02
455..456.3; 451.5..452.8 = 0.98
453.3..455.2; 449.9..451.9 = 0.99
